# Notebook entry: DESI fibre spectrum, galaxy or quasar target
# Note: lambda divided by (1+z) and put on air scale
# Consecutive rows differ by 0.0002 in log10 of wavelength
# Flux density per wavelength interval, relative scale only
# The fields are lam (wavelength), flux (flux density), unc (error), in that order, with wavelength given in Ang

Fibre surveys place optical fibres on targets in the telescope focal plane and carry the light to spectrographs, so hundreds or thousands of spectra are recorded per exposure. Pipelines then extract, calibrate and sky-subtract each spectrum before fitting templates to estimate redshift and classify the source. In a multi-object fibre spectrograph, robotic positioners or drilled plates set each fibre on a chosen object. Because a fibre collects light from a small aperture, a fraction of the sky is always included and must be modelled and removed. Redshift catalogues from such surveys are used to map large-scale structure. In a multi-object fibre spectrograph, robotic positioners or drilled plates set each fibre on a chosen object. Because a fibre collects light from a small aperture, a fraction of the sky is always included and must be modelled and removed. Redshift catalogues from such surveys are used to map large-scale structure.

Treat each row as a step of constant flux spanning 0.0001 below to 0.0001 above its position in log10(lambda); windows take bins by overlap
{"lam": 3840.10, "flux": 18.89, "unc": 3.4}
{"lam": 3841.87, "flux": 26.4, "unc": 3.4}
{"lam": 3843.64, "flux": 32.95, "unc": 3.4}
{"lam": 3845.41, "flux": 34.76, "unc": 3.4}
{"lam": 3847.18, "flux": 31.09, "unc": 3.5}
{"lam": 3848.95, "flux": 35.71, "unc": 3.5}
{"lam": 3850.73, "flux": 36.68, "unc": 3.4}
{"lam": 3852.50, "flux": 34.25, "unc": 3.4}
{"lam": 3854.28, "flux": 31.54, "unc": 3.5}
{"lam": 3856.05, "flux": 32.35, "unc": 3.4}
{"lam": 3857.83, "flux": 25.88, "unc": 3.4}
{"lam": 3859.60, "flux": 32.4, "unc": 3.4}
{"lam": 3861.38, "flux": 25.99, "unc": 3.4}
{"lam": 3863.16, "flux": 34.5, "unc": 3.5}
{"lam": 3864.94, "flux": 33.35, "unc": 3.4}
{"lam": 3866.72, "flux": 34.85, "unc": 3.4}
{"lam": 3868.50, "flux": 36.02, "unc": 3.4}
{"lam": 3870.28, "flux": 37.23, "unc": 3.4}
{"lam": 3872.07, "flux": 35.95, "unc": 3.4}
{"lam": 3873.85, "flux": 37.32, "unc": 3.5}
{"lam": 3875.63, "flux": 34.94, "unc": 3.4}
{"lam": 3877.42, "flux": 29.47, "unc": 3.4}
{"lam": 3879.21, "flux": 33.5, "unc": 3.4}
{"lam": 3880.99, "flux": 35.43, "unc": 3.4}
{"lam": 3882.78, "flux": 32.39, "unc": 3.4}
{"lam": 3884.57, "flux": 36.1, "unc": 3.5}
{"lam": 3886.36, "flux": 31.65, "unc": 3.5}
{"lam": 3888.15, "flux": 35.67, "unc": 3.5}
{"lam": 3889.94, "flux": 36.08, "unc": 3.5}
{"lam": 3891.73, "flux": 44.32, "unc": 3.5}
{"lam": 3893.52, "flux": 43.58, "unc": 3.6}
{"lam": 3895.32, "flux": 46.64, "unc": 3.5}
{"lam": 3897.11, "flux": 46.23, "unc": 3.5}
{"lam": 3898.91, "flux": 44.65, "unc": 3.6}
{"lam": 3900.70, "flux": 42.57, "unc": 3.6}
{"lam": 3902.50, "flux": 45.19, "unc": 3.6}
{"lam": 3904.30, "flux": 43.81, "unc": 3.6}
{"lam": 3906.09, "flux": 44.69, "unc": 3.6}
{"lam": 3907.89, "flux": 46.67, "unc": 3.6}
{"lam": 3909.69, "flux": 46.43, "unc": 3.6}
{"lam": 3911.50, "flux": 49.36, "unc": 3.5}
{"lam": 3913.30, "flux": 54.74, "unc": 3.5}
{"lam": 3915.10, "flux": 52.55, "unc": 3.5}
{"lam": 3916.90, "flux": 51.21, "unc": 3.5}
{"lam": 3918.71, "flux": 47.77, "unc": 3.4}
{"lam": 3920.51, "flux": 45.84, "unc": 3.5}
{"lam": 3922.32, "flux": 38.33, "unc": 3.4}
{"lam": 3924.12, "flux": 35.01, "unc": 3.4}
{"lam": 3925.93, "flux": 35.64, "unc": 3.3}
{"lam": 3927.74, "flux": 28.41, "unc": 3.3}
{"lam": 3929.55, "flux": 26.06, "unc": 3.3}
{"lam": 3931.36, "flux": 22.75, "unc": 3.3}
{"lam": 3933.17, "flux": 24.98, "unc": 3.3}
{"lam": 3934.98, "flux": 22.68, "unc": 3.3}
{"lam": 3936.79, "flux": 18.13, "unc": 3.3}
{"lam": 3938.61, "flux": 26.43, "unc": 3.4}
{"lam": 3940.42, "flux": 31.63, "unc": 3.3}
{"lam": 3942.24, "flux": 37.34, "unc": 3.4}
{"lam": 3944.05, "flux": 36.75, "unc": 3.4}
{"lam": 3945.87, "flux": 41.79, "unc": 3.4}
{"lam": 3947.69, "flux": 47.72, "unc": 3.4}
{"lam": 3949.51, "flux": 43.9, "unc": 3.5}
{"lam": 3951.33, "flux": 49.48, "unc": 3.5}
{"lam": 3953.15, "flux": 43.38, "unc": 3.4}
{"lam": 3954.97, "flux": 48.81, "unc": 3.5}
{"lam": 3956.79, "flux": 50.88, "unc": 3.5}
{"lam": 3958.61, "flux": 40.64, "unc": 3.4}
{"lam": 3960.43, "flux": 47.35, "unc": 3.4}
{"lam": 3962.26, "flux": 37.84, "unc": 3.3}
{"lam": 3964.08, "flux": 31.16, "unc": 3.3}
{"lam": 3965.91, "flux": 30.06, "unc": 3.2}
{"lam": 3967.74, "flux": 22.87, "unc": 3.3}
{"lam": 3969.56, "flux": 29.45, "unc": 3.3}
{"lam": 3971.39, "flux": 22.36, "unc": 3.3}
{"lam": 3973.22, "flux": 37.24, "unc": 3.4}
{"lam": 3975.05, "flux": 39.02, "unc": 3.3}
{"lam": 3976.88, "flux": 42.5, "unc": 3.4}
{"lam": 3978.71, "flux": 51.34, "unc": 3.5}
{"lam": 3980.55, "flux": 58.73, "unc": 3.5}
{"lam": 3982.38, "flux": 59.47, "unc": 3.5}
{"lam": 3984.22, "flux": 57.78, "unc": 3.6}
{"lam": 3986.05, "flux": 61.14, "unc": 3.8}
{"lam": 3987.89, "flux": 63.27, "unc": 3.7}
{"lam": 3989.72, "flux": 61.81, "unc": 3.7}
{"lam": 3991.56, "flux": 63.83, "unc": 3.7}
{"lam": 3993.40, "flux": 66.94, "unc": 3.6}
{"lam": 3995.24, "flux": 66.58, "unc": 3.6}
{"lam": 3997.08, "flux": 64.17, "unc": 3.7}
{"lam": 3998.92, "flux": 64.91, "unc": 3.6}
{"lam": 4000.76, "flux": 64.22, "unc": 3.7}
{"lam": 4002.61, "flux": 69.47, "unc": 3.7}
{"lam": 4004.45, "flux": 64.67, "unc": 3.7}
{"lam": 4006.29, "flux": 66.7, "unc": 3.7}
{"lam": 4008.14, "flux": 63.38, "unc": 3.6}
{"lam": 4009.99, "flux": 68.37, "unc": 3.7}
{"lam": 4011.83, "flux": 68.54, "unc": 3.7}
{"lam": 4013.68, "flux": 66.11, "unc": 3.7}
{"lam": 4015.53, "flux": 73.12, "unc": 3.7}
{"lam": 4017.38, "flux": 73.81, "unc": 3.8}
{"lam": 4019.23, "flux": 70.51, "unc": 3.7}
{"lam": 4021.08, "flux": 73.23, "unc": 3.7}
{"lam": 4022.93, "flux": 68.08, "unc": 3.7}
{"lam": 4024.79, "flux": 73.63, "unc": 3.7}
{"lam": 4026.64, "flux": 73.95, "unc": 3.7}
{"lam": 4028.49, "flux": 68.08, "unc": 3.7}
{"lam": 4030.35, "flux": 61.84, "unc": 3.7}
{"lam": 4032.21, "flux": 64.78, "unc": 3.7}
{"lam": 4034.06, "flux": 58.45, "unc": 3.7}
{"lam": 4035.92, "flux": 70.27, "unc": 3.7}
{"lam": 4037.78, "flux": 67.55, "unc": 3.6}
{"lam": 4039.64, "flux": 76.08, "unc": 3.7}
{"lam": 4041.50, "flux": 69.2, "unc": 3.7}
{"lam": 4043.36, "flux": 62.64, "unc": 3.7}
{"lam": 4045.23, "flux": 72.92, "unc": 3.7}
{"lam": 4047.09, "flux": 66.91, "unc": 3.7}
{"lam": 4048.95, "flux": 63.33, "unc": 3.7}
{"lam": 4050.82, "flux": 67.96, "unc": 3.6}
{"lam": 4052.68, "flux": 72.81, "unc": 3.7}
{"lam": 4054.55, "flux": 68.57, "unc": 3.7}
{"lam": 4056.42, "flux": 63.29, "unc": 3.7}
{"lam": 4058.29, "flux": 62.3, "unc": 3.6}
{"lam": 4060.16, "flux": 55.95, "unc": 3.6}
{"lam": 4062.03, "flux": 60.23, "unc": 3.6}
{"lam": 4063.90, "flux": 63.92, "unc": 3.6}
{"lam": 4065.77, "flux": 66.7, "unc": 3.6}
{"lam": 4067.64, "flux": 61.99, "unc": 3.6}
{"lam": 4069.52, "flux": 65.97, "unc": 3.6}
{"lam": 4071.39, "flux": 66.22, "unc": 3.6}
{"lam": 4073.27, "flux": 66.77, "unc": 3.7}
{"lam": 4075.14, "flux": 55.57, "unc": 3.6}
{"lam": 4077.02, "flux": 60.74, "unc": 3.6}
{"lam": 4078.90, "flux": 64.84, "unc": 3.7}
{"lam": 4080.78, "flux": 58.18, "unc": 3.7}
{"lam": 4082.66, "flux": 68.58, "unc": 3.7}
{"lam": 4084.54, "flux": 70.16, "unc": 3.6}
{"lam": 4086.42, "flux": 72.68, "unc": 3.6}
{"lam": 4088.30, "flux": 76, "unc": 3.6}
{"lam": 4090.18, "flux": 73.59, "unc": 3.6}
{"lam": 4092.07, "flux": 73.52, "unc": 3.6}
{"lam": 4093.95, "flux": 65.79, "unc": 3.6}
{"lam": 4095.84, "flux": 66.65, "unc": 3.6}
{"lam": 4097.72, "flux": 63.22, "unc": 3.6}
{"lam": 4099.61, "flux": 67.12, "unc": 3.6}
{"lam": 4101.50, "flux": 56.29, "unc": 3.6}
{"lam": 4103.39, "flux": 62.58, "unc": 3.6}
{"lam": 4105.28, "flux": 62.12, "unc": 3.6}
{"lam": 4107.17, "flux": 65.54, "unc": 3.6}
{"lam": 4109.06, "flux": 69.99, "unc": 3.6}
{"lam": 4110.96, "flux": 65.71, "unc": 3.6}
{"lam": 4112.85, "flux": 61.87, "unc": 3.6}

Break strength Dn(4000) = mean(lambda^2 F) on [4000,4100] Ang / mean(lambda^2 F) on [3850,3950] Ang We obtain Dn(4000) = 1.94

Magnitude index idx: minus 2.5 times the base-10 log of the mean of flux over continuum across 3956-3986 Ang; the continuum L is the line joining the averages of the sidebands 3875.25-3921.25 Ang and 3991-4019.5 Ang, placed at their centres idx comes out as 0.38 mag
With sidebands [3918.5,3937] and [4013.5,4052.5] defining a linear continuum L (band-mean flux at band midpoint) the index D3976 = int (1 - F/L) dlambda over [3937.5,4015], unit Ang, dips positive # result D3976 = -2.0 Ang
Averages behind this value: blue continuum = 31.3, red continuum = 68.8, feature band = 50.3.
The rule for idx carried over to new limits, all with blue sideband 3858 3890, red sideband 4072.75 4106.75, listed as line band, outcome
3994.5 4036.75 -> -0.230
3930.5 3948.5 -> 0.375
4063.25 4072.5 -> -0.042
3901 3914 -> -0.206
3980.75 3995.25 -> -0.221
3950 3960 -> -0.018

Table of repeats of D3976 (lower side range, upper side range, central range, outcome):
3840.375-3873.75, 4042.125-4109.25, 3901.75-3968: 7.2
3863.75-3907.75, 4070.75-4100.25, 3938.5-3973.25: 7.3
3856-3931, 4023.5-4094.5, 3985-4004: -3.0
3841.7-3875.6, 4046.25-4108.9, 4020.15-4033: -2.5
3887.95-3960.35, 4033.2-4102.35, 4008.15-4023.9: -3.6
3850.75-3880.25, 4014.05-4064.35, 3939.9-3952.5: 2.0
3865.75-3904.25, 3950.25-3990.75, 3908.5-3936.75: 1.9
